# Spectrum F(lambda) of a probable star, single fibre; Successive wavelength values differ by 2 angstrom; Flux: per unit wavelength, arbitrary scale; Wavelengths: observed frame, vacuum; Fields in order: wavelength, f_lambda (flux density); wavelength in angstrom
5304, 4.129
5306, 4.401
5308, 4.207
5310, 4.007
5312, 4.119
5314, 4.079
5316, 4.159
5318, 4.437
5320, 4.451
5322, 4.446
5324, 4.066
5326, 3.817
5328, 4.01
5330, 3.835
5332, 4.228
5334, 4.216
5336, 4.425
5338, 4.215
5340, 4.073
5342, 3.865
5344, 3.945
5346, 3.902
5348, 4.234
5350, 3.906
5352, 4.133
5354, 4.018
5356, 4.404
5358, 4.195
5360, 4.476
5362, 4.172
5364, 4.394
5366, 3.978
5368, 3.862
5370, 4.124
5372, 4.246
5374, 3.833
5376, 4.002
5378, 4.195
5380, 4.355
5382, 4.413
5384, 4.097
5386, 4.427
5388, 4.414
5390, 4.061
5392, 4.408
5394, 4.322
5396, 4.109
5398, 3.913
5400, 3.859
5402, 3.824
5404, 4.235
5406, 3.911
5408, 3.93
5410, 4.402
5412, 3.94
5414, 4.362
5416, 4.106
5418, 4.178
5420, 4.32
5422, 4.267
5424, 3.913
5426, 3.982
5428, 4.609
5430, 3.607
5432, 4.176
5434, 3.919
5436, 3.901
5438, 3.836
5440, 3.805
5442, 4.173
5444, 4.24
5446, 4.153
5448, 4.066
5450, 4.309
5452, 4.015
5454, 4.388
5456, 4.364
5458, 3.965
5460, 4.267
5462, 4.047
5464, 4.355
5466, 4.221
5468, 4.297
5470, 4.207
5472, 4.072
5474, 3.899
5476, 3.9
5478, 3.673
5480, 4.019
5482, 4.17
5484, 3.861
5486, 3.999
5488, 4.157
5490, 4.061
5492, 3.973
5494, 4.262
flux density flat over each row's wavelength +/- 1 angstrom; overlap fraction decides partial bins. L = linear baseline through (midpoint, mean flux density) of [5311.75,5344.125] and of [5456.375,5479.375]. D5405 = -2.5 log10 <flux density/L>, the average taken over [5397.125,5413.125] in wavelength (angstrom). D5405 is 0.03 mag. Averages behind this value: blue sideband 4.15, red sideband 4.09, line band 4.01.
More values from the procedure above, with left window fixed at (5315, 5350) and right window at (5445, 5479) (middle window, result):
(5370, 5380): 0.01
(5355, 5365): -0.05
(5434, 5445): 0.04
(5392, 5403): 0.02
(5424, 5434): 0.02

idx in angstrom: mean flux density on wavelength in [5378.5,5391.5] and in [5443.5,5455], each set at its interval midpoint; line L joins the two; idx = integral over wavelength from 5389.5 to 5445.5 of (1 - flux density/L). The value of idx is 2.12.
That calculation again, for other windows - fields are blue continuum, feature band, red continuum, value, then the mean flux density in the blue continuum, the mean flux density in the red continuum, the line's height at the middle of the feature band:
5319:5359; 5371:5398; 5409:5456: -0.6 angstrom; 4.12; 4.12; 4.12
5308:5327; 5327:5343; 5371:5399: 0.3 angstrom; 4.18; 4.2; 4.18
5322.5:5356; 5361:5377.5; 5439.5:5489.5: 0.0 angstrom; 4.07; 4.11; 4.08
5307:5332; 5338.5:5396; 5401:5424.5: -0.4 angstrom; 4.14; 4.12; 4.13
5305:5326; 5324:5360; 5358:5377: 0.7 angstrom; 4.22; 4.12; 4.17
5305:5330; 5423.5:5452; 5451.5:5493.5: 0.4 angstrom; 4.17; 4.09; 4.11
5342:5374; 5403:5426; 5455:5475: 0.0 angstrom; 4.11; 4.17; 4.14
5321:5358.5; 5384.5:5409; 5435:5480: -0.1 angstrom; 4.1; 4.1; 4.1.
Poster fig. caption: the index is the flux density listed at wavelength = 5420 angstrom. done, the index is 4.32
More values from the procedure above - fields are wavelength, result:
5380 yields 4.355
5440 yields 3.805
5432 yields 4.176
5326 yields 3.817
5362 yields 4.172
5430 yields 3.607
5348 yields 4.234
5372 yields 4.246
